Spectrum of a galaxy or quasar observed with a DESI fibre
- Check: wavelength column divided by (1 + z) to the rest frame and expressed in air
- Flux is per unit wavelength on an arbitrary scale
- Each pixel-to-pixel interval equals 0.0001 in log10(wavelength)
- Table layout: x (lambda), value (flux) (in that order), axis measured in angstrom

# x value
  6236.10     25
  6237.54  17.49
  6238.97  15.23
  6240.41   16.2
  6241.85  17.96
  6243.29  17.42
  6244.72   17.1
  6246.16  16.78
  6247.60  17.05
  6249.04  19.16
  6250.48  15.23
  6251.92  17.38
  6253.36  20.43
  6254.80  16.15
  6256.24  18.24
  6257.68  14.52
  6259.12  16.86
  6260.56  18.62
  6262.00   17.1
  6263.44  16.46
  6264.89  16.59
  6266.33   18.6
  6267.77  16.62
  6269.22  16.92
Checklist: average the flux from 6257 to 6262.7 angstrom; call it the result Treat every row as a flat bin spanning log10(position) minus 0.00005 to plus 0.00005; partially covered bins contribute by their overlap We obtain 16.8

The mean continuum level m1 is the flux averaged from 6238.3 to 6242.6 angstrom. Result 16.5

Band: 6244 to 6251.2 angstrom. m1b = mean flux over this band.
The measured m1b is 17.1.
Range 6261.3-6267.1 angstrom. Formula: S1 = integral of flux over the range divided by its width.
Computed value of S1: 17.2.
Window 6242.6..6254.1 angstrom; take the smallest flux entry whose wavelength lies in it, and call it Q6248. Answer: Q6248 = 15.23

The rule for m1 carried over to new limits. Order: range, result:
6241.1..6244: 17.6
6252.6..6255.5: 18.3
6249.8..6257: 17.5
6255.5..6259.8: 16.5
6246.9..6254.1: 17.8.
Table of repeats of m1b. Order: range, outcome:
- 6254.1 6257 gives 17.2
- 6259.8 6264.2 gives 17.4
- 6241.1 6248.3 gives 17.3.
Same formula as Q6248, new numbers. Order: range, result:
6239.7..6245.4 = 16.2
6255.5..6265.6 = 14.52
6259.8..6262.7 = 17.1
